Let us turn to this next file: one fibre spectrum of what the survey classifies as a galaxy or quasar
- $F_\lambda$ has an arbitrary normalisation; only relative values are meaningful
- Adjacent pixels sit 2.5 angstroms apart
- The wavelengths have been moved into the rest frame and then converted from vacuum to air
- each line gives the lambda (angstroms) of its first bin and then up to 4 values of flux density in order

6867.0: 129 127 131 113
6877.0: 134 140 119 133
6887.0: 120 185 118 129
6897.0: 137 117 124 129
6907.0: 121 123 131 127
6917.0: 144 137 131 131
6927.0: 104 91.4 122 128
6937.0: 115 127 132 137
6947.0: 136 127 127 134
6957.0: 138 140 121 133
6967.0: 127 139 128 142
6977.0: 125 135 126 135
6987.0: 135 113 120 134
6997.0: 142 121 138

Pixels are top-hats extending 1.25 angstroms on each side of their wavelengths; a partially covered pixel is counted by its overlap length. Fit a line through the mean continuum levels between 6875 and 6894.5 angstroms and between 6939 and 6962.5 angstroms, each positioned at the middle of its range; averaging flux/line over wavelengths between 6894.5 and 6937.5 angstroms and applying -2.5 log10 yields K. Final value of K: 0.074 mag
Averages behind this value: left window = 134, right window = 132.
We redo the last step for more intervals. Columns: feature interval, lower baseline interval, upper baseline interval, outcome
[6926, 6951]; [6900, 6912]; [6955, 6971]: 0.06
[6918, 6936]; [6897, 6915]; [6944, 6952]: 0.07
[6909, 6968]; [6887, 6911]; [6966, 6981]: 0.03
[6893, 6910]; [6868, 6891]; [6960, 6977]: 0.06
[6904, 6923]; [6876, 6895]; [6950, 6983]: 0.03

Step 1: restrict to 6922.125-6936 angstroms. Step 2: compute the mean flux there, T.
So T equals 117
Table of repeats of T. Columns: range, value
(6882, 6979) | 129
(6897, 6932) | 124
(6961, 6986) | 131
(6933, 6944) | 126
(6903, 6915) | 126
